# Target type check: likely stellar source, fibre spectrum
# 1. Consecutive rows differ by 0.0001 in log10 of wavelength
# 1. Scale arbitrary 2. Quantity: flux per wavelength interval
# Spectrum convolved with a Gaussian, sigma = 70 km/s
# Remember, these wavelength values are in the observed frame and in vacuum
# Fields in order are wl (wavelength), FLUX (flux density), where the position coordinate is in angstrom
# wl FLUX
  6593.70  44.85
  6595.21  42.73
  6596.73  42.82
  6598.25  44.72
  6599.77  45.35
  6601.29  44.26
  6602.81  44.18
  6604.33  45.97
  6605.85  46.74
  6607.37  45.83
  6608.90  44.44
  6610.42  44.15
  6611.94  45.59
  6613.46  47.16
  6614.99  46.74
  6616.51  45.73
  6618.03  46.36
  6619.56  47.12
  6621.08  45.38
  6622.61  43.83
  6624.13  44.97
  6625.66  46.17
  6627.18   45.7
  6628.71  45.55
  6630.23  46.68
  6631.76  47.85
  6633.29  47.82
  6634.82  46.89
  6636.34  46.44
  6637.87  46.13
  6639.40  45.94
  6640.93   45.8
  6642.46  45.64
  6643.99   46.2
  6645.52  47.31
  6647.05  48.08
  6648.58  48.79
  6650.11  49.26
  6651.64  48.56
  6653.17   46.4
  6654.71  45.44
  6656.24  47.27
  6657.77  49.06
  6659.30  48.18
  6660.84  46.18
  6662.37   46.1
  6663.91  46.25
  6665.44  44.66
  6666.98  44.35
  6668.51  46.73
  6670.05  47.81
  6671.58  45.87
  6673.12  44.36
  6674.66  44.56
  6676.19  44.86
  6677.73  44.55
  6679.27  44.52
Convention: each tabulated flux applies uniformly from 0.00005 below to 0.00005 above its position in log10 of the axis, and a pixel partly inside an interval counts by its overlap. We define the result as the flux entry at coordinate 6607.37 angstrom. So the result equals 45.83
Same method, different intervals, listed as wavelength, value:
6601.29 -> 44.26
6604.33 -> 45.97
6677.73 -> 44.55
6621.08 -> 45.38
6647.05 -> 48.08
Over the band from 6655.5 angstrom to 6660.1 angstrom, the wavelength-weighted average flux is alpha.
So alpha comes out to 48.2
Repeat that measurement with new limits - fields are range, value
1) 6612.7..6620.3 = 46.6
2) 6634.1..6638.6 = 46.5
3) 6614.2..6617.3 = 46.2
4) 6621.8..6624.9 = 44.3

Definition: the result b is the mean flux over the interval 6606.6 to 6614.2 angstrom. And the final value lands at 45.4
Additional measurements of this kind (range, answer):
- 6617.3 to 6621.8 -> 46.3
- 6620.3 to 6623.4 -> 44.7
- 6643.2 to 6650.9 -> 47.9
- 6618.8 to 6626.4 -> 45.5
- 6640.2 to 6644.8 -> 45.9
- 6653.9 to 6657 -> 46.3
